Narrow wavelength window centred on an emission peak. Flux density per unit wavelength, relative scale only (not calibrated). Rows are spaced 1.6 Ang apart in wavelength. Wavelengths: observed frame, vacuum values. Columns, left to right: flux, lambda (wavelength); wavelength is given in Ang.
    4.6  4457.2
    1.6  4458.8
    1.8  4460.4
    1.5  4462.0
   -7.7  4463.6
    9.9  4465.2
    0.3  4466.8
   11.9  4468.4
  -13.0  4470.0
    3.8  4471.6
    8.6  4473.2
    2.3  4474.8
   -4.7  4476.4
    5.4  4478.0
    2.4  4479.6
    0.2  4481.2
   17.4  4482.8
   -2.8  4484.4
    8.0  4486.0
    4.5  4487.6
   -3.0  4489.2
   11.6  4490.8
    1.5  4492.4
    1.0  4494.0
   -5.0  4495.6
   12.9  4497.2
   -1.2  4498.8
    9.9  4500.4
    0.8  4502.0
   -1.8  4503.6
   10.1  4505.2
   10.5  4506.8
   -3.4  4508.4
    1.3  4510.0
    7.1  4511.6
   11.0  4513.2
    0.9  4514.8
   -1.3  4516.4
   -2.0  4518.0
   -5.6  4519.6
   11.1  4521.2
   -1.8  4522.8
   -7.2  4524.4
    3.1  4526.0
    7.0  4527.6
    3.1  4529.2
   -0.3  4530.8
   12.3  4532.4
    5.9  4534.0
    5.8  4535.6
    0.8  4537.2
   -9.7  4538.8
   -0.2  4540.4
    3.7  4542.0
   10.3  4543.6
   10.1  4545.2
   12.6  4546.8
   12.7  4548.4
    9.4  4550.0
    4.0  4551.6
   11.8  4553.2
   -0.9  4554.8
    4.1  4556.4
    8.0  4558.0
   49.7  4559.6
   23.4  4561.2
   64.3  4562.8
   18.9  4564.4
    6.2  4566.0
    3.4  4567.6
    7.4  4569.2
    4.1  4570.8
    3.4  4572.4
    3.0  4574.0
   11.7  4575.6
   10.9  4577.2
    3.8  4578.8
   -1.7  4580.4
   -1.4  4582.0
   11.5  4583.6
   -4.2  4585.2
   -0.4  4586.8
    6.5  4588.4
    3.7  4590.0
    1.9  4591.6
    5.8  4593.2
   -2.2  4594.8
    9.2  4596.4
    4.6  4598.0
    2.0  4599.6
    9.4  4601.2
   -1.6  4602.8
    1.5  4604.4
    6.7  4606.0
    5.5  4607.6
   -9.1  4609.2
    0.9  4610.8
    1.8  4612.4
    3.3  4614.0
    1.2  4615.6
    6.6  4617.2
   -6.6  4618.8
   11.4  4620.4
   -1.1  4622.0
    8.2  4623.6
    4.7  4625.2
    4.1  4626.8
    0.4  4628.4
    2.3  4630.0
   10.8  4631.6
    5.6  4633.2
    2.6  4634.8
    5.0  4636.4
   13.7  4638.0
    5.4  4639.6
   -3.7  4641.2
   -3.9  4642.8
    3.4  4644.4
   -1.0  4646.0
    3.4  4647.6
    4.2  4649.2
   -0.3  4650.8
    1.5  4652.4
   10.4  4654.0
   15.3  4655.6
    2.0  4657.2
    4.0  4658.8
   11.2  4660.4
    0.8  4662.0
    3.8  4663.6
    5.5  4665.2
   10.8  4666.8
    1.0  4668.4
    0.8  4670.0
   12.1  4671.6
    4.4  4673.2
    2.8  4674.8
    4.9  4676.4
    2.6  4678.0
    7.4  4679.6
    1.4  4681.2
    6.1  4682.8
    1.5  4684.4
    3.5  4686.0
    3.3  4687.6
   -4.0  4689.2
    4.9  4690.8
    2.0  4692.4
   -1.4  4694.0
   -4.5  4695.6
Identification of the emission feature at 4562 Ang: [O II] 3727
